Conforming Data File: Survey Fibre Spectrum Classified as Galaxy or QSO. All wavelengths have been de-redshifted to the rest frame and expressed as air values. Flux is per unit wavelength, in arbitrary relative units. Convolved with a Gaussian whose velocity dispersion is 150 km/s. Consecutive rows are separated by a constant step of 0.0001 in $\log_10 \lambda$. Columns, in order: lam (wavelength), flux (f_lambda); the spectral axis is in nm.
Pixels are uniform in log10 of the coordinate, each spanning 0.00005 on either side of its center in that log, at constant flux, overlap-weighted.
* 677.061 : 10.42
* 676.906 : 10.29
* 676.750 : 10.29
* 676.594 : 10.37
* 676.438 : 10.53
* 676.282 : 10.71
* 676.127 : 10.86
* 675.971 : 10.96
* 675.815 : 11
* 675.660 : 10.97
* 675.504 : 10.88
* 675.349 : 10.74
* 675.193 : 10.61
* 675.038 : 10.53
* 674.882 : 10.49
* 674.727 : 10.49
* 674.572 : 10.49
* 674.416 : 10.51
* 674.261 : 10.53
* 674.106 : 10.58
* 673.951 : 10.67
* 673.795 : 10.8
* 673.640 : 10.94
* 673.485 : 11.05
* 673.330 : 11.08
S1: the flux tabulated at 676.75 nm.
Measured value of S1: 10.29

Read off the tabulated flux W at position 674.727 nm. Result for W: 10.49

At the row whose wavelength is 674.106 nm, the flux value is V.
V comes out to 10.58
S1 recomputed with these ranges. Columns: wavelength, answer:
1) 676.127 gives 10.86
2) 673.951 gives 10.67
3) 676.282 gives 10.71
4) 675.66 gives 10.97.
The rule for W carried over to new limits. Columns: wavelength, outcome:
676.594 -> 10.37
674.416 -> 10.51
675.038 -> 10.53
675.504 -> 10.88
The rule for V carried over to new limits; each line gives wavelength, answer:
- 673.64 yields 10.94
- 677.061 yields 10.42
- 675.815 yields 11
